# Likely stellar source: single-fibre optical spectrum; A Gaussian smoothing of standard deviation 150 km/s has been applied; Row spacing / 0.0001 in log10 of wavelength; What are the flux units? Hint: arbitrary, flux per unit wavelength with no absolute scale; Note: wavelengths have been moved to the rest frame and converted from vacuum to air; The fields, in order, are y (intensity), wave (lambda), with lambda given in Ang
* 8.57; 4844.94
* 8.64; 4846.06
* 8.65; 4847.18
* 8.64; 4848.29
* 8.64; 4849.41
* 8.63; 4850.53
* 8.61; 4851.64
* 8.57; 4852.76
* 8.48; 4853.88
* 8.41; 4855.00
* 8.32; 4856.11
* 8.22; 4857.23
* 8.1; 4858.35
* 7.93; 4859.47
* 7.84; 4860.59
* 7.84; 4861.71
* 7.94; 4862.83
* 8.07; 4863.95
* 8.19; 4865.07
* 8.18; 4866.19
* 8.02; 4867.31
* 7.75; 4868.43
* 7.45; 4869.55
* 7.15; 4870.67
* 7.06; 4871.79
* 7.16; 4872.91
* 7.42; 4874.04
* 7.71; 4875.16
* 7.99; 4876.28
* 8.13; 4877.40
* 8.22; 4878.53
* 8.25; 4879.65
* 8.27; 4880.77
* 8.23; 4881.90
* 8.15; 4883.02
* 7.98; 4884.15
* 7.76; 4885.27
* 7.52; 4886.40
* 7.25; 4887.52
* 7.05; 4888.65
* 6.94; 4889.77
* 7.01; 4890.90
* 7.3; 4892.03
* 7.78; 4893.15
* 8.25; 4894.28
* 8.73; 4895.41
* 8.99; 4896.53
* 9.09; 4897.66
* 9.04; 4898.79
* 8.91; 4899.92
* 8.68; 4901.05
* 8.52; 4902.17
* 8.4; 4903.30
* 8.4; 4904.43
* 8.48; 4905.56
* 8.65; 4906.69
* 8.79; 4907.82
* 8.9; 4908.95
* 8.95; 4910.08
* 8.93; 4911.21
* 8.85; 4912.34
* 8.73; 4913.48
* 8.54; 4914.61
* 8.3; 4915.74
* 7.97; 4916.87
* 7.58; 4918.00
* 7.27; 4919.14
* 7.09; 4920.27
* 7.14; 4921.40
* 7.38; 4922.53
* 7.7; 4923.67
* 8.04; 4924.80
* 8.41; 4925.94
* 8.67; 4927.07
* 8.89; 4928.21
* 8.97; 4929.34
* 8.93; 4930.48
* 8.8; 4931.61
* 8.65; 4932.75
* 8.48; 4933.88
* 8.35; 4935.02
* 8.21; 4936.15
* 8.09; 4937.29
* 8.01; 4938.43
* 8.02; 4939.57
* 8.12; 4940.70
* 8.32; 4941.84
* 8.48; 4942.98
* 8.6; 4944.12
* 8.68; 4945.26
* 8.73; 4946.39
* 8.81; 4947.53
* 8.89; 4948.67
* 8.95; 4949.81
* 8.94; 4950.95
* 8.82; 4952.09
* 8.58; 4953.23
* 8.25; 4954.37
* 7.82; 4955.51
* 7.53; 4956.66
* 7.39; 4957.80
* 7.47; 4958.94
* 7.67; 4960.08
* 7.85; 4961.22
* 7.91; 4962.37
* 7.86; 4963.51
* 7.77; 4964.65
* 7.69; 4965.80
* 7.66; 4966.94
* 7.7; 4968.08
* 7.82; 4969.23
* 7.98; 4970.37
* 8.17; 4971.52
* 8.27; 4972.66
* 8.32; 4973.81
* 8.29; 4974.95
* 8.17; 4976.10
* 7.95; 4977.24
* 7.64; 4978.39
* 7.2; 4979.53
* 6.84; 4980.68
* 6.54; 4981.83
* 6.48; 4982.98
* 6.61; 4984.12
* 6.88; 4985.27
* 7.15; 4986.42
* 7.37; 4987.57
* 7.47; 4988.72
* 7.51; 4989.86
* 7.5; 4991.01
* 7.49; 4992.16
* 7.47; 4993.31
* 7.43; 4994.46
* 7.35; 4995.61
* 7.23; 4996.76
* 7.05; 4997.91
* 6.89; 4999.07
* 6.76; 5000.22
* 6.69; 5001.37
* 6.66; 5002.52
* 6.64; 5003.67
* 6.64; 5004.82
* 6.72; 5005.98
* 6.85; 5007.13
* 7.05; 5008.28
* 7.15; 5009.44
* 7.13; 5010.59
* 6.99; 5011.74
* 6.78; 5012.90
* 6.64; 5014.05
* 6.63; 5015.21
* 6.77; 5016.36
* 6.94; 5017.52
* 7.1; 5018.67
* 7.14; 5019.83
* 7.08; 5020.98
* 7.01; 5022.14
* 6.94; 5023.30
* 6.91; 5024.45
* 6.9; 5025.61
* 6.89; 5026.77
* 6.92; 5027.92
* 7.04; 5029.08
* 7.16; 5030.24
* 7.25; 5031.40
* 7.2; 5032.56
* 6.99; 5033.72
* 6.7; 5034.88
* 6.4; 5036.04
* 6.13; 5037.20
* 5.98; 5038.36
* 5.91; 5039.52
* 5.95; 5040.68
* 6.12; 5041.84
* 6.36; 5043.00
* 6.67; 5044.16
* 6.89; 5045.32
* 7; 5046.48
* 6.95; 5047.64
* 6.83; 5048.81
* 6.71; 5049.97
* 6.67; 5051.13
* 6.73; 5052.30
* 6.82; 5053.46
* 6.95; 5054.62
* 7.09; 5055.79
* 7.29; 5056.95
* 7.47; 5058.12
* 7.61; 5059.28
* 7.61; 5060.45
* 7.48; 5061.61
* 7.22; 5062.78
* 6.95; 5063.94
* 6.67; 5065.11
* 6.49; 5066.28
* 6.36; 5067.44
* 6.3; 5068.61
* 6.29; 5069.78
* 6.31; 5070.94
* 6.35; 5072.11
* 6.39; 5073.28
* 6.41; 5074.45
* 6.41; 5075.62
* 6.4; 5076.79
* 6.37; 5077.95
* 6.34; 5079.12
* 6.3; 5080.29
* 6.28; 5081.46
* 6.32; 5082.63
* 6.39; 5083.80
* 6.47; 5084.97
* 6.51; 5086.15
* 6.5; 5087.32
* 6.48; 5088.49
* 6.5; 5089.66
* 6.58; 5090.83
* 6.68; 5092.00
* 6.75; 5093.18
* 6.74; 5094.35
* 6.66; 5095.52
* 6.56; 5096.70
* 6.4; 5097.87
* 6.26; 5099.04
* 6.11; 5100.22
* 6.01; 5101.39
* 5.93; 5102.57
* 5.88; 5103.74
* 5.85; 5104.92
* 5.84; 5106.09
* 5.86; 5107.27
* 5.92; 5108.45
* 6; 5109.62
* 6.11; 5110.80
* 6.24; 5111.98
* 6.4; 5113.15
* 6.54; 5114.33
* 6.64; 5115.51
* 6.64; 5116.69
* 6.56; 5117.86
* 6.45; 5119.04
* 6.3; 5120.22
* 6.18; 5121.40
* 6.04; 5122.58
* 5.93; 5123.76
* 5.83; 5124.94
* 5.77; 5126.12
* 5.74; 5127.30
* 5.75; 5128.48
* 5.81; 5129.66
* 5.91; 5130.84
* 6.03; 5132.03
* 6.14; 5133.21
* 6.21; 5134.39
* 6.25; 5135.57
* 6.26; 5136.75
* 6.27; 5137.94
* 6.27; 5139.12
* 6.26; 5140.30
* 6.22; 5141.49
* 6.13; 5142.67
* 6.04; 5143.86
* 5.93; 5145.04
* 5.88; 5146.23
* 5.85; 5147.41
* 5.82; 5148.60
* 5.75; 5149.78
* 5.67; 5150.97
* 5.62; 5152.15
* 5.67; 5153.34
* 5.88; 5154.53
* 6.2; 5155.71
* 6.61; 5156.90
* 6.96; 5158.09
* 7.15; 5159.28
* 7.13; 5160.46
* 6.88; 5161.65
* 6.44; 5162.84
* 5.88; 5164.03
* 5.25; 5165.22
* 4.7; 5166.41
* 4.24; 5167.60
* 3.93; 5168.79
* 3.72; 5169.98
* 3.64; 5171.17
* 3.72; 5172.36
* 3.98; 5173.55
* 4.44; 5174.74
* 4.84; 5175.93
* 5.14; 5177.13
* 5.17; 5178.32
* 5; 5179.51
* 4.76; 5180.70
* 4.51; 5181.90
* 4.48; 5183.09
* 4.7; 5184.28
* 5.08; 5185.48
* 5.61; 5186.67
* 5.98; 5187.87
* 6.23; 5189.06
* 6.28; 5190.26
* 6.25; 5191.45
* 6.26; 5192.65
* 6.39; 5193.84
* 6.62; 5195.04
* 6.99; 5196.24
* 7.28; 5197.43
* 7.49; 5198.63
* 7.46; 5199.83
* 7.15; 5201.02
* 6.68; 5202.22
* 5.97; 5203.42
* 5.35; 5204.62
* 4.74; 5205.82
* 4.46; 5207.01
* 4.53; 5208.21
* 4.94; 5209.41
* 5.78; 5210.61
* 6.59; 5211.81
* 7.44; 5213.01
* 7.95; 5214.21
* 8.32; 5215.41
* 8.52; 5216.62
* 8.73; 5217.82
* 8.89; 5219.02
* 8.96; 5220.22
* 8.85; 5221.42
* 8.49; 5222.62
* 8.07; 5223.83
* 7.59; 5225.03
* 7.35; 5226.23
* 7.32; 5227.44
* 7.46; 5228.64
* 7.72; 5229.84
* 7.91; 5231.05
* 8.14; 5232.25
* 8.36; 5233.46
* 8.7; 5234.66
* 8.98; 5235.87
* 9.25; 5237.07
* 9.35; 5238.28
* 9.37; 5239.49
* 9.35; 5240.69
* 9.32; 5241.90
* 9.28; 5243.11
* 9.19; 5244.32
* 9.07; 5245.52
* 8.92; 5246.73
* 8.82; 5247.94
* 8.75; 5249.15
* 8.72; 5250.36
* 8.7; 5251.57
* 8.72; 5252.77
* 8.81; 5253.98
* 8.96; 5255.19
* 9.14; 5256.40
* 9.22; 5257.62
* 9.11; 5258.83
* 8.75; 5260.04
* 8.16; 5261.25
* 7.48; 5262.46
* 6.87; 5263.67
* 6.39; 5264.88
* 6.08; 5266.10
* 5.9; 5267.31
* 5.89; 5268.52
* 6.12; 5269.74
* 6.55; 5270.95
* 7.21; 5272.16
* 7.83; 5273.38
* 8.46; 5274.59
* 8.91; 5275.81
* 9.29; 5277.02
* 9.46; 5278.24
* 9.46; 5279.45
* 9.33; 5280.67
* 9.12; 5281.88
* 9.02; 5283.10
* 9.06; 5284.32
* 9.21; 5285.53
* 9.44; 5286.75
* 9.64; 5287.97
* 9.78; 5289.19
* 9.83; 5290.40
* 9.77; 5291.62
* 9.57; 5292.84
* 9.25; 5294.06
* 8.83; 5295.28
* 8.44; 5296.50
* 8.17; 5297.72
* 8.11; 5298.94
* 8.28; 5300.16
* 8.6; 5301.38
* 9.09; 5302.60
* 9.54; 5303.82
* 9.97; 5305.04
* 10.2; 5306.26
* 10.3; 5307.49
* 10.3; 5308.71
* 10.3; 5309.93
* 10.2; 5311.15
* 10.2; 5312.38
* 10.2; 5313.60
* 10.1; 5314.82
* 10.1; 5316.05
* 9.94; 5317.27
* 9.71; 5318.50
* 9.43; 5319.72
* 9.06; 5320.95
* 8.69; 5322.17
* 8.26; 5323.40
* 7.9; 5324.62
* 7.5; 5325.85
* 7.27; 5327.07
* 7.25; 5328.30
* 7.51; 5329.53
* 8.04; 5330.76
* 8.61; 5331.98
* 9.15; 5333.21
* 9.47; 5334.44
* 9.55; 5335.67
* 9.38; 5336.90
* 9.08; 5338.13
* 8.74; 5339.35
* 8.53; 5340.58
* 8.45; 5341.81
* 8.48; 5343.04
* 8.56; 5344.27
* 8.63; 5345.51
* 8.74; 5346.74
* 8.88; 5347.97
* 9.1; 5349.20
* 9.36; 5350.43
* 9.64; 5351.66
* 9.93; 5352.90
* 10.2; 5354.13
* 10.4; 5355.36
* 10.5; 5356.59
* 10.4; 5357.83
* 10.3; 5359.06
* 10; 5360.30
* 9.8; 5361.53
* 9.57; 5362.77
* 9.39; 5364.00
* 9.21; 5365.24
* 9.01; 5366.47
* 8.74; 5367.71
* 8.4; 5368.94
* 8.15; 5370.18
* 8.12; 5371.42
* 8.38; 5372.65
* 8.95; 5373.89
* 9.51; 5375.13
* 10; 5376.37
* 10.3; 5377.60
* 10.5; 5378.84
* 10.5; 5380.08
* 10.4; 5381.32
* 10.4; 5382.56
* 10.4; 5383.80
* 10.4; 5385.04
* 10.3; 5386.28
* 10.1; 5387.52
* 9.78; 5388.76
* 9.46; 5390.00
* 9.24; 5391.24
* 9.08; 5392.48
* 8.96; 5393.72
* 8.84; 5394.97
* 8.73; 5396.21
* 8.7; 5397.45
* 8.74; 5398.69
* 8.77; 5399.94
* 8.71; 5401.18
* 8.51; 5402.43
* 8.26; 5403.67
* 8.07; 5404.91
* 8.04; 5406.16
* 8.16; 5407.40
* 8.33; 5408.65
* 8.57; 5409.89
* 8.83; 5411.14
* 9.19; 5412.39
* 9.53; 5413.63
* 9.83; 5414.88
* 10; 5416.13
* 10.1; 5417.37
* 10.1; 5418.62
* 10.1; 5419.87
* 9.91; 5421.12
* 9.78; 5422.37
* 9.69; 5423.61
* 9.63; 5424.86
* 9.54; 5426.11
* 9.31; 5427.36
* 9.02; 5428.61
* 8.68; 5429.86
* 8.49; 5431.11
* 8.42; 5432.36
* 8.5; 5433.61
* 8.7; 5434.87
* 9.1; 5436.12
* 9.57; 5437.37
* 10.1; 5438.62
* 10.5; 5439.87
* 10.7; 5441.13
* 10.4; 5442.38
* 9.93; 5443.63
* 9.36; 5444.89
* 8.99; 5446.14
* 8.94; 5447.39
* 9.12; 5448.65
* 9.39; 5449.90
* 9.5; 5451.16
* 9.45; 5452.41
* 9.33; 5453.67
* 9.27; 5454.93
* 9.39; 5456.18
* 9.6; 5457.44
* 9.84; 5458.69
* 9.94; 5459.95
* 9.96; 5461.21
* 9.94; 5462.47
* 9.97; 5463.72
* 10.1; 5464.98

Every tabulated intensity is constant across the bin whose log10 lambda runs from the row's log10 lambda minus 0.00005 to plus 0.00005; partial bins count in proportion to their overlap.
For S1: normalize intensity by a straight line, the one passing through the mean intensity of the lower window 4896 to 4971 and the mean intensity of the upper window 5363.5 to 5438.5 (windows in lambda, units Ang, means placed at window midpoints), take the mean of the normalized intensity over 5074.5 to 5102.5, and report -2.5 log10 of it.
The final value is 0.318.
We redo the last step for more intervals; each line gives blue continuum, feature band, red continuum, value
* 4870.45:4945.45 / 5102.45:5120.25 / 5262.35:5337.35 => 0.339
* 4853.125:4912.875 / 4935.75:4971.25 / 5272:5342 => 0.016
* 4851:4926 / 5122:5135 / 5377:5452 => 0.414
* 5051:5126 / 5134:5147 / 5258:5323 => 0.153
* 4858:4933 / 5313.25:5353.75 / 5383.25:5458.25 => 0.027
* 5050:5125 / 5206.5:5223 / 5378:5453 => 0.043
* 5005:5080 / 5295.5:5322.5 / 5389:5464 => -0.118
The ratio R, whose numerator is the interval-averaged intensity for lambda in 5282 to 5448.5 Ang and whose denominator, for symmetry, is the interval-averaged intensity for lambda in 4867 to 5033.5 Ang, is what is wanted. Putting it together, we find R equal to 1.19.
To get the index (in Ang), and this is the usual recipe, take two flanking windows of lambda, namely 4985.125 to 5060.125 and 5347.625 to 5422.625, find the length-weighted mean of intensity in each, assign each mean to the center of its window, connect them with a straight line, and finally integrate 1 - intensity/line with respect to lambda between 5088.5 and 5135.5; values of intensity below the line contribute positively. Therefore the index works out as 8.3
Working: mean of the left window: 6.92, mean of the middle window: 6.2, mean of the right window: 9.4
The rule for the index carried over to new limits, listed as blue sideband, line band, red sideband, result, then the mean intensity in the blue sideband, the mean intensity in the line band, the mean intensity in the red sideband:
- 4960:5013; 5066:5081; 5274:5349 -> 2.8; 7.35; 6.36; 9.09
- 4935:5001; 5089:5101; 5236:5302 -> 2.4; 7.8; 6.52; 8.6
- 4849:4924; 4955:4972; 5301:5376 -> 1.1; 8.09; 7.75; 9.2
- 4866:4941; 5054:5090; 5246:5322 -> 7.6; 8.13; 6.66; 8.85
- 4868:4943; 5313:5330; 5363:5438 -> 0.5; 8.14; 8.79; 9.24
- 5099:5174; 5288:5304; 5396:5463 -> -2.7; 5.89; 9.03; 9.29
